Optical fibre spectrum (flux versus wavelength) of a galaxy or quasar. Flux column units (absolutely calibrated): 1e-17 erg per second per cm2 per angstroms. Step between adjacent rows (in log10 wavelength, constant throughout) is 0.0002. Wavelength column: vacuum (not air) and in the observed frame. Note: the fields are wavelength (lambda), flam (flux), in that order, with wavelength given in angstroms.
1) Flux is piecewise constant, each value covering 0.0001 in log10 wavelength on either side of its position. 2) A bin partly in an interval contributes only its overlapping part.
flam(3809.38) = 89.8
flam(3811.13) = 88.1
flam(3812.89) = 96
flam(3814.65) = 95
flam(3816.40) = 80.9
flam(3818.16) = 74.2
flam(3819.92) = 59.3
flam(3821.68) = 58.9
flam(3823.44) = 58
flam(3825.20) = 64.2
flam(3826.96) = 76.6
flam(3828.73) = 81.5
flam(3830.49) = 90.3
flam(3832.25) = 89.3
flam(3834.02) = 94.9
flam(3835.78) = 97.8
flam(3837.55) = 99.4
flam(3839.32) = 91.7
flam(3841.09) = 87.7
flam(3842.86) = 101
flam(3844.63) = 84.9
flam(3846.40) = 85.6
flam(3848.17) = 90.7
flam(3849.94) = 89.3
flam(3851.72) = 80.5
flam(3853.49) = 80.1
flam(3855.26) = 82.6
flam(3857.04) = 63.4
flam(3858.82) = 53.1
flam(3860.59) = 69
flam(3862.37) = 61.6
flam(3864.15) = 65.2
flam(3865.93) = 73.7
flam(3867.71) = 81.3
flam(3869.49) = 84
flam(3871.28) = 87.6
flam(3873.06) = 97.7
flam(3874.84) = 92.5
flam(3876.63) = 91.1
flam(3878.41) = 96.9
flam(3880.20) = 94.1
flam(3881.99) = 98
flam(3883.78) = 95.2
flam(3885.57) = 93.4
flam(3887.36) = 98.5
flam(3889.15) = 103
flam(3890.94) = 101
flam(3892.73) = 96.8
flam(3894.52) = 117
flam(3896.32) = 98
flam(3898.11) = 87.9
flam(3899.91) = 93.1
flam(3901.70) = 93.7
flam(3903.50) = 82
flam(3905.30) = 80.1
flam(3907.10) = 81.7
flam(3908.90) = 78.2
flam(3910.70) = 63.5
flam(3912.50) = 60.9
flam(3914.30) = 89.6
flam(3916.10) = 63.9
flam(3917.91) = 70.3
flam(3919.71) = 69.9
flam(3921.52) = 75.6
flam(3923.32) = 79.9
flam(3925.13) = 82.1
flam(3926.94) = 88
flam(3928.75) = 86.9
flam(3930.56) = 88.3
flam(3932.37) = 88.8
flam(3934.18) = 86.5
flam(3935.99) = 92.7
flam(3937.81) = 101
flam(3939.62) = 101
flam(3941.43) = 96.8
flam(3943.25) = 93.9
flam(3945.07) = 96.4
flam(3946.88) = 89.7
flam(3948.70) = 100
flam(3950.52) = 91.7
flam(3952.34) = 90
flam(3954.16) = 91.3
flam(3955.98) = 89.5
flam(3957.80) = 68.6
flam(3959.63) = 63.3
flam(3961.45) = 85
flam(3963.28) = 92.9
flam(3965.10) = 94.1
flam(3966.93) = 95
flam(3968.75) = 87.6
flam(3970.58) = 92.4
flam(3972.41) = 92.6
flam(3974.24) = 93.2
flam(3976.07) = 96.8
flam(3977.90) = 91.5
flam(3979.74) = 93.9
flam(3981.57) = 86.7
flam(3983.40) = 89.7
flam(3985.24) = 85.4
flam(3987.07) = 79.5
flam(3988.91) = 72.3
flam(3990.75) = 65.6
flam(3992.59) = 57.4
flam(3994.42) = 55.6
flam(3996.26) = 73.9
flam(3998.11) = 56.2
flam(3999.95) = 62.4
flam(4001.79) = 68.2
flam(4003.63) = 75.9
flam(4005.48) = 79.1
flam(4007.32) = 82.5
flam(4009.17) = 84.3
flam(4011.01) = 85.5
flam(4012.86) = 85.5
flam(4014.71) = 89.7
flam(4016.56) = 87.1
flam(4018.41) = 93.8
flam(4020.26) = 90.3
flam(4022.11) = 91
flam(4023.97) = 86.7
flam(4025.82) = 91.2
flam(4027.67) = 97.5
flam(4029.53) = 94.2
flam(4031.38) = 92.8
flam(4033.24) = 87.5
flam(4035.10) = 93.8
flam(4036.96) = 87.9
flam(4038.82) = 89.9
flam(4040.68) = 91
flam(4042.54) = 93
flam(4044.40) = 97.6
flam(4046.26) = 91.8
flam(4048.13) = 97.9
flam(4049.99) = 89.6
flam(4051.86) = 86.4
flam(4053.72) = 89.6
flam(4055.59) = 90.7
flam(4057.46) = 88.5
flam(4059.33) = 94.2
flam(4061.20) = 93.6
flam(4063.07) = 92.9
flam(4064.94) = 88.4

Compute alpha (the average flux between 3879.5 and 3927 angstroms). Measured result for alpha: 86.4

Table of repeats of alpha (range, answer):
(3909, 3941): 81.9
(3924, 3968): 89.7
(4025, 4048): 92.5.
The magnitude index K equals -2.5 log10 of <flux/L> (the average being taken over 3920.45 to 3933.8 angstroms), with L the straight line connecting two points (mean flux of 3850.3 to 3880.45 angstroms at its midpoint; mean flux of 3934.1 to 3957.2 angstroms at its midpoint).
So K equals 0.08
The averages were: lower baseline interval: 79.5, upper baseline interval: 93.8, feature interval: 84.1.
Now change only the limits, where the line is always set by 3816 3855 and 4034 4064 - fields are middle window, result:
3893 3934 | 0.04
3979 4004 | 0.22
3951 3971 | 0.02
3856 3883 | 0.05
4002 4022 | 0.06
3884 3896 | -0.19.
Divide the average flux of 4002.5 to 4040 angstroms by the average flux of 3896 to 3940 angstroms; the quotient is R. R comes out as 1.06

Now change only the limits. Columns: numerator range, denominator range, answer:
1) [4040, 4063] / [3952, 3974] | 1.06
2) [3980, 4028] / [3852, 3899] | 0.92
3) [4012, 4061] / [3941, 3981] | 1.01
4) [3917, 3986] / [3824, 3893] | 1.03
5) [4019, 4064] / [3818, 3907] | 1.07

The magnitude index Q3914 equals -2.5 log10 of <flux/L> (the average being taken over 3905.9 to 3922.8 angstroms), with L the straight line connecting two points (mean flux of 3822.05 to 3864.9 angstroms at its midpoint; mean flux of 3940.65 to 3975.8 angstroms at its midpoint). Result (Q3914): 0.18 mag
